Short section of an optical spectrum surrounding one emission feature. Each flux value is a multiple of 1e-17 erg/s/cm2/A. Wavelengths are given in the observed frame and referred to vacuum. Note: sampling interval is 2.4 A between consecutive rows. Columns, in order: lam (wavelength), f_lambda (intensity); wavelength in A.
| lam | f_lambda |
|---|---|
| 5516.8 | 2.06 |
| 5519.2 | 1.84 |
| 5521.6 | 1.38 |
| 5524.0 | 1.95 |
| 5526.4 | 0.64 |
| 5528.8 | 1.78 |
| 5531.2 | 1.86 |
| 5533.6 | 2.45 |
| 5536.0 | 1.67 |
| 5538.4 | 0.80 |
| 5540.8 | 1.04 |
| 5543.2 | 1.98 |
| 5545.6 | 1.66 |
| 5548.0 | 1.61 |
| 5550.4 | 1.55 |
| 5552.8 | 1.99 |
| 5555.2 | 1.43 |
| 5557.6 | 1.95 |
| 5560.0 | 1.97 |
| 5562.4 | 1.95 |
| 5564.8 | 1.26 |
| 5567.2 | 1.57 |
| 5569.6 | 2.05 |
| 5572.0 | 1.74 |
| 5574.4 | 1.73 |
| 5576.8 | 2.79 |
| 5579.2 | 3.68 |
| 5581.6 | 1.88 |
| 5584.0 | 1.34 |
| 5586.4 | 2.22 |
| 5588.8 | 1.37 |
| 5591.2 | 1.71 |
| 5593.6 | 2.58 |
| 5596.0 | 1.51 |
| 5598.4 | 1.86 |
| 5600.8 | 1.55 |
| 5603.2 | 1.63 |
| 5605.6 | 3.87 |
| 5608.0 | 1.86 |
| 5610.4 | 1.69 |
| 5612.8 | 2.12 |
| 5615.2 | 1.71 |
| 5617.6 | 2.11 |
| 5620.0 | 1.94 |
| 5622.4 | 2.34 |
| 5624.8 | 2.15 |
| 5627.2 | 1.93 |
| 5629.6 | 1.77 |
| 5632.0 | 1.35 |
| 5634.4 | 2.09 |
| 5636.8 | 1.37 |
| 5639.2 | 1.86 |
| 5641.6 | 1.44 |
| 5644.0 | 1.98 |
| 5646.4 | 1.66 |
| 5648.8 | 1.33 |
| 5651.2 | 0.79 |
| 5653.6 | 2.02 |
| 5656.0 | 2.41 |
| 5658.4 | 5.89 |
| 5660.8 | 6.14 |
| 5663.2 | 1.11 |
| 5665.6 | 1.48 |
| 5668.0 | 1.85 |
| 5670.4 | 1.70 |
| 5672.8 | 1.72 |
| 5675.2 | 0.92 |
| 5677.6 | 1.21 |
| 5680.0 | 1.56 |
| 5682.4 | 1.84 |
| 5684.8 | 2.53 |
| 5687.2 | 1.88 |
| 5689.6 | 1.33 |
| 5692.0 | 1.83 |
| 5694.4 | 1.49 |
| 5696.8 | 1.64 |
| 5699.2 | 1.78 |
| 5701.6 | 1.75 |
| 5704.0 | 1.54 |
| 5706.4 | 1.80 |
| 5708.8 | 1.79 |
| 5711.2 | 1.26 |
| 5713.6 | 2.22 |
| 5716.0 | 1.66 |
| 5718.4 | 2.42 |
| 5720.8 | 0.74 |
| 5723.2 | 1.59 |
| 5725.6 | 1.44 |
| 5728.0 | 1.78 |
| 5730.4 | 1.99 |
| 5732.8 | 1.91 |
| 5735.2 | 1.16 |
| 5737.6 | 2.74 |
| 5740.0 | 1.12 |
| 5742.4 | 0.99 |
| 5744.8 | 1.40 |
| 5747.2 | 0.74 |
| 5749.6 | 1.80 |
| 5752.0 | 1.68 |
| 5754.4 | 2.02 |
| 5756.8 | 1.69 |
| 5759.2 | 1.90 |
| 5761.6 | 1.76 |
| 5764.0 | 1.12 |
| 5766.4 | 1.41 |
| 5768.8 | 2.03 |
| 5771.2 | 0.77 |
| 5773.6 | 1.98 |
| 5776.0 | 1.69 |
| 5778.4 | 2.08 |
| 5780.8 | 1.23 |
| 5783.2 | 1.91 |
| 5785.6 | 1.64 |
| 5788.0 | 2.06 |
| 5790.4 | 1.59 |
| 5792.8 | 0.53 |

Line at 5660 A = [O III]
